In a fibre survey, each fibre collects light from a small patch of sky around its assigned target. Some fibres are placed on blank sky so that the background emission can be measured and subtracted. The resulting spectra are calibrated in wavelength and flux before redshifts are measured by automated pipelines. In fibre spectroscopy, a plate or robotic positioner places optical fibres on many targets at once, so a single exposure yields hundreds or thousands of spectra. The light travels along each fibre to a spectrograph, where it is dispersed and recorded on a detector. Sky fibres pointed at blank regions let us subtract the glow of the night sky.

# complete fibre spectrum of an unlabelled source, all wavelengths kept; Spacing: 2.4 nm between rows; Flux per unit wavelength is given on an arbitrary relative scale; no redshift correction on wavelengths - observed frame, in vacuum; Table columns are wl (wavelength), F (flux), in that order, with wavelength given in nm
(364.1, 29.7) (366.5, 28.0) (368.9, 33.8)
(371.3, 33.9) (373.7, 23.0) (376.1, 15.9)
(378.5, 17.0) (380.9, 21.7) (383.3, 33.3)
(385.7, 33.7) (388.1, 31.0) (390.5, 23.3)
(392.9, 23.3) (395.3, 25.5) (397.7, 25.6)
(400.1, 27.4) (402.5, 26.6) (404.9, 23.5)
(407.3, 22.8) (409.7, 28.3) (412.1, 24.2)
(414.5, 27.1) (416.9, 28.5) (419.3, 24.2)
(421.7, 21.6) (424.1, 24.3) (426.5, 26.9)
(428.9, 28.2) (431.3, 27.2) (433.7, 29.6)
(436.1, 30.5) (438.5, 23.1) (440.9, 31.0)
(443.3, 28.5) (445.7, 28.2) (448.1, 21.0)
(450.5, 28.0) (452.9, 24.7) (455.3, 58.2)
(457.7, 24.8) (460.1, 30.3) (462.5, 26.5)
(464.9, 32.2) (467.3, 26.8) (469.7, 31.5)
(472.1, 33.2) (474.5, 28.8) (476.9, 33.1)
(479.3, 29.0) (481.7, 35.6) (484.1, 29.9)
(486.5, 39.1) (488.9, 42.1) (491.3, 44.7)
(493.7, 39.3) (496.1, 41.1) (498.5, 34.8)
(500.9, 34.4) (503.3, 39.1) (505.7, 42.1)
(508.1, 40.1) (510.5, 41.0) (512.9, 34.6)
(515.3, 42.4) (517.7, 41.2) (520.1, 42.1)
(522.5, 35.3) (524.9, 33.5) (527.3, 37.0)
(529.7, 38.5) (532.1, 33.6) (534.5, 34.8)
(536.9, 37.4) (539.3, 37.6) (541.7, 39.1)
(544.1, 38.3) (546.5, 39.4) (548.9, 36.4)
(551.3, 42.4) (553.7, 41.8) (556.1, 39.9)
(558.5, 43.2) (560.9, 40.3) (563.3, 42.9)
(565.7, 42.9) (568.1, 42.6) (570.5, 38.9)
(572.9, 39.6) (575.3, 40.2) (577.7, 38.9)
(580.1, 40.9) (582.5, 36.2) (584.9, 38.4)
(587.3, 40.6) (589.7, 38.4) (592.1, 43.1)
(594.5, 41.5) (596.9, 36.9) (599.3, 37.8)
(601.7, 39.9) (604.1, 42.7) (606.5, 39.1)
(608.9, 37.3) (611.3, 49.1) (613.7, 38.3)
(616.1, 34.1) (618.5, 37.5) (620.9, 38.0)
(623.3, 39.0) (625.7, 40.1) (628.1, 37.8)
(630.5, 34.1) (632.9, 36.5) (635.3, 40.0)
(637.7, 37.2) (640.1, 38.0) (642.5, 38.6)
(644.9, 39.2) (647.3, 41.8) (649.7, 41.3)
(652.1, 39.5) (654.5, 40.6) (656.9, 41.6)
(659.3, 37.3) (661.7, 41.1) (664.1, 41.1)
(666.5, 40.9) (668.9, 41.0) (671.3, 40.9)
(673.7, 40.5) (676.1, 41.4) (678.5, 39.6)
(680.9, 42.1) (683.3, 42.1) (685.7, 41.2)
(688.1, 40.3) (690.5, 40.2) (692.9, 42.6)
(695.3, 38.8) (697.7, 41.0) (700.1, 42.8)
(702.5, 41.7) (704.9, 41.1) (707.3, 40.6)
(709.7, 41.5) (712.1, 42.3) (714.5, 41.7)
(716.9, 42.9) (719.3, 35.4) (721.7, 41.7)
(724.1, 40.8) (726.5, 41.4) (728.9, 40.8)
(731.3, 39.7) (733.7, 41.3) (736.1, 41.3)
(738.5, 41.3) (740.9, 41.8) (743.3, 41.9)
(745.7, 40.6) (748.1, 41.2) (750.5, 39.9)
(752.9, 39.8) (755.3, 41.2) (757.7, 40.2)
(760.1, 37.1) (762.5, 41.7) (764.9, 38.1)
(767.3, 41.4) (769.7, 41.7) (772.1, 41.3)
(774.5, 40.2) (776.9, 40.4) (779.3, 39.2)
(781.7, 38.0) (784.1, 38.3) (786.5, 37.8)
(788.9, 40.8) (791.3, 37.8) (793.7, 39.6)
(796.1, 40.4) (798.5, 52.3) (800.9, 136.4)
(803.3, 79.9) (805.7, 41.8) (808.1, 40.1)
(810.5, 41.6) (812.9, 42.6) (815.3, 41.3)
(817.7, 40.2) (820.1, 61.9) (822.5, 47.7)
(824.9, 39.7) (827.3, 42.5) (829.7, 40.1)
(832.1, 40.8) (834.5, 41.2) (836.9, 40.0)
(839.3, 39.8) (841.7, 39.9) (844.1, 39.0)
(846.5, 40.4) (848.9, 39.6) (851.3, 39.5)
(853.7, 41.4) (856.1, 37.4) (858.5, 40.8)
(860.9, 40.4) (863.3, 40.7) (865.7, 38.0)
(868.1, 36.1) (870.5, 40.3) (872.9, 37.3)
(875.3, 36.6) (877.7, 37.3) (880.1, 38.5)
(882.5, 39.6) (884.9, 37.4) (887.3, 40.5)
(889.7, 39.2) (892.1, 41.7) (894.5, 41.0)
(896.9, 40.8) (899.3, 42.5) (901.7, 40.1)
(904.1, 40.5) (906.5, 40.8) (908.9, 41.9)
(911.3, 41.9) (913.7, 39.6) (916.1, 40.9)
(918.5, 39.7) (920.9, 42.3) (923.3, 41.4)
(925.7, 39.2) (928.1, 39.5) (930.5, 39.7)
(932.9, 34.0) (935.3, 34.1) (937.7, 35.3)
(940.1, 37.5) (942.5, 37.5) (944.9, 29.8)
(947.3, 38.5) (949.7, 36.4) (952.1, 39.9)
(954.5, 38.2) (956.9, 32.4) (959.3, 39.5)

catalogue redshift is 0.220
